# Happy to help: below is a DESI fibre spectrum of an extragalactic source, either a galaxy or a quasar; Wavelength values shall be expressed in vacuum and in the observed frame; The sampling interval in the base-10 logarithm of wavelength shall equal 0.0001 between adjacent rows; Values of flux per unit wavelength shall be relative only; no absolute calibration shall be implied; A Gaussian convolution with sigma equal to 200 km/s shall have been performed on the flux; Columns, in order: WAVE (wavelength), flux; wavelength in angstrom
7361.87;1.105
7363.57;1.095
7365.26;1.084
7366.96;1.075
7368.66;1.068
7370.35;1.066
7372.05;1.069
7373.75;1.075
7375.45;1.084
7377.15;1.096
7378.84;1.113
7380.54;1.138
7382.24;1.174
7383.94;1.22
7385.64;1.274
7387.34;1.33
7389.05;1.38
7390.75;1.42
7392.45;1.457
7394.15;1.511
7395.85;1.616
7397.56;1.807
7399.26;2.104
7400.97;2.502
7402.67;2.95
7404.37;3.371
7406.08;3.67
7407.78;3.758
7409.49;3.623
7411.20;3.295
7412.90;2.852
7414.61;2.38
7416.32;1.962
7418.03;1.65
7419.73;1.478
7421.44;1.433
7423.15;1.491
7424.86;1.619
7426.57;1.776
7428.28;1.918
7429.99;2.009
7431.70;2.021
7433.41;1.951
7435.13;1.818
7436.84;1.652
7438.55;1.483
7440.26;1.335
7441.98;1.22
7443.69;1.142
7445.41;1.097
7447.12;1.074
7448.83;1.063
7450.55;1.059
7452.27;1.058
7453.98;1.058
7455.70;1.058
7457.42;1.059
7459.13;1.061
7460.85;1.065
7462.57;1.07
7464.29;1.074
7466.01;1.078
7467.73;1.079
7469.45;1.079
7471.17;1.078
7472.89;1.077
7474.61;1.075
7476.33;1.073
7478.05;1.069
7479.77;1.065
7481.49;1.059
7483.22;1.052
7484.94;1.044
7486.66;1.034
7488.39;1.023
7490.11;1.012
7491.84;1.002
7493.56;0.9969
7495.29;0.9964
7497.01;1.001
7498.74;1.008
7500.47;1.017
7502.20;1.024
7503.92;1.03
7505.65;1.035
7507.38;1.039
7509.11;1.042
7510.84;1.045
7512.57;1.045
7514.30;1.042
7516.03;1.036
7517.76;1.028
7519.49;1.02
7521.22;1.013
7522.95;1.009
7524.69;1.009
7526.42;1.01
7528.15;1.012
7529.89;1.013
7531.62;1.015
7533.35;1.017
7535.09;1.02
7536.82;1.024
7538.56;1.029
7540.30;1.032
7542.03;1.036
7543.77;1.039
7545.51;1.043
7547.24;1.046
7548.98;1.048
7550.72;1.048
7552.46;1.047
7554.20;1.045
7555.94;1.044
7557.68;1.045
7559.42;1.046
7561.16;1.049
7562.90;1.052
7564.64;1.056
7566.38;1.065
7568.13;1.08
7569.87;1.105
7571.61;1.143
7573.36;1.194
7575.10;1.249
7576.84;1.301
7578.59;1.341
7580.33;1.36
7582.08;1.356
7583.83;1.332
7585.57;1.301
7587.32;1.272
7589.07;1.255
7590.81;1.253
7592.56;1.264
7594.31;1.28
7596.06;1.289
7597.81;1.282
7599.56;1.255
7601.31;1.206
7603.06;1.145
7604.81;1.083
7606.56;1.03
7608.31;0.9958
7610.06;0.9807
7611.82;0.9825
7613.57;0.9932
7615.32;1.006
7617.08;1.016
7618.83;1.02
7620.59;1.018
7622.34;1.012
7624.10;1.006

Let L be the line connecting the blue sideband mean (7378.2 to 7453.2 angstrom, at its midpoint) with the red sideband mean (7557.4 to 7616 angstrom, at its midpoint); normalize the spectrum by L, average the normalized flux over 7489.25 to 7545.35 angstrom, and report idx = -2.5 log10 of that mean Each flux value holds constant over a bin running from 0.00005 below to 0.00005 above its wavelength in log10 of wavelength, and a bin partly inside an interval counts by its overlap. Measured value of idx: 0.366 mag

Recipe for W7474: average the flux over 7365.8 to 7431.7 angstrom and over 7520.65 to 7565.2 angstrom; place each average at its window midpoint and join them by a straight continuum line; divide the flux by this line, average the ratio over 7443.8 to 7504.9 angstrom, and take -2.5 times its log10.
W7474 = 0.32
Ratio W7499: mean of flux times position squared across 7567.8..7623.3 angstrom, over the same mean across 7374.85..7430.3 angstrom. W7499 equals 0.63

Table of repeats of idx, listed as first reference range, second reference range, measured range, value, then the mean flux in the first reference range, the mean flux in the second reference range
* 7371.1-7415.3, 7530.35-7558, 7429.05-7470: 0.26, 1.97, 1.04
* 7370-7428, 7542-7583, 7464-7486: 0.39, 1.88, 1.12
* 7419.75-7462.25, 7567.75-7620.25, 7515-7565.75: 0.21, 1.39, 1.18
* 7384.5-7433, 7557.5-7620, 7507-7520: 0.44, 2.12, 1.16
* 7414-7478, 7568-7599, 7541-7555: 0.23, 1.36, 1.26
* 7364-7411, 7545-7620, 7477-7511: 0.35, 1.76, 1.14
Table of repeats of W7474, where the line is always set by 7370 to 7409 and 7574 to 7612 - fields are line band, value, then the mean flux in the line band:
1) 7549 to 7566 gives 0.25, 1.05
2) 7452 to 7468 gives 0.43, 1.07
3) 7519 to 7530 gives 0.36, 1.01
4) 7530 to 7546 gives 0.31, 1.03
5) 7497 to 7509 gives 0.39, 1.02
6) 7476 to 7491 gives 0.40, 1.05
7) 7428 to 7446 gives 0.03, 1.6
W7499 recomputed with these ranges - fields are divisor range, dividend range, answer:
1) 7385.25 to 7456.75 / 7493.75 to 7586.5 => 0.60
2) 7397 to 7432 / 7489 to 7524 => 0.44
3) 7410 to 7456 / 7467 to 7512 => 0.64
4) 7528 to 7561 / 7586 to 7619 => 1.12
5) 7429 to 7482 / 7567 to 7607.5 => 1.04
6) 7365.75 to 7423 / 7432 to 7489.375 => 0.64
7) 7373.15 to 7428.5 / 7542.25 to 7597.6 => 0.63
